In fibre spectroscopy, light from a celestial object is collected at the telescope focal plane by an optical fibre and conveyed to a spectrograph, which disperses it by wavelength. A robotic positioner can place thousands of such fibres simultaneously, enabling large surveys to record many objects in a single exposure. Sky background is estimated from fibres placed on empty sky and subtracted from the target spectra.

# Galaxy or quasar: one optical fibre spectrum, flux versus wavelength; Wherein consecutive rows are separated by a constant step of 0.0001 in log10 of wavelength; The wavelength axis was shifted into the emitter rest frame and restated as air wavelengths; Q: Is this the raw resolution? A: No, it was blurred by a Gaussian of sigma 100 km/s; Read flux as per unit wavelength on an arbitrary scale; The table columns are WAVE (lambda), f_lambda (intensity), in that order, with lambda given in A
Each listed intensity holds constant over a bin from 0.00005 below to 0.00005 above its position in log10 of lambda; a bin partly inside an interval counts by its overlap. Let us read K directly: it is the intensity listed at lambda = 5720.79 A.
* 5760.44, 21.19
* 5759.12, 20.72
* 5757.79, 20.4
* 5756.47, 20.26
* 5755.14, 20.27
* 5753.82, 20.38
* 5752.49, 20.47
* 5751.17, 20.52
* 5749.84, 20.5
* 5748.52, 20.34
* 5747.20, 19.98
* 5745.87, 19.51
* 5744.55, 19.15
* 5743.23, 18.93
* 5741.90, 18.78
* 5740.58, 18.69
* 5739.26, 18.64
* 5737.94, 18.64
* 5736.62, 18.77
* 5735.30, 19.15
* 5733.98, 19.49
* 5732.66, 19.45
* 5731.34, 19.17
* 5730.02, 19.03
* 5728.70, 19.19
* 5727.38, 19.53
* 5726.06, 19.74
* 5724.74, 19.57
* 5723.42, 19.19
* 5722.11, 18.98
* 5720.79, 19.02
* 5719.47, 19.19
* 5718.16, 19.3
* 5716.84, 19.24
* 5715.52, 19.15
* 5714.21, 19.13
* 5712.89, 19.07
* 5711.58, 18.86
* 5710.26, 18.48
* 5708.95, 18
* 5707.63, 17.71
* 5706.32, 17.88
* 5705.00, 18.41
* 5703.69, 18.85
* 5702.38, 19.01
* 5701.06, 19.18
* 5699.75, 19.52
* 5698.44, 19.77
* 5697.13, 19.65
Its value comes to 19.02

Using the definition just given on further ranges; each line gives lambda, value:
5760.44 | 21.19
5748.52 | 20.34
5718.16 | 19.3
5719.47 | 19.19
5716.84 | 19.24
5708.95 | 18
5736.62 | 18.77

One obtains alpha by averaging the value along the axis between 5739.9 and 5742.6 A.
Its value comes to 18.7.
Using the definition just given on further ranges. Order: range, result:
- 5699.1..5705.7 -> 19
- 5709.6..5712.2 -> 18.7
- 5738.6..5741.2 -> 18.7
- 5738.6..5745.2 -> 18.8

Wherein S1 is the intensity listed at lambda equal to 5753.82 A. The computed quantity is 20.38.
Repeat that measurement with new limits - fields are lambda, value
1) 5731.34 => 19.17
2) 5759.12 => 20.72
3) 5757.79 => 20.4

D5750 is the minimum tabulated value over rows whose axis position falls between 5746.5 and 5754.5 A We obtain 19.98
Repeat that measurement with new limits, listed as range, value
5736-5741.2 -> 18.64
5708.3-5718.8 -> 18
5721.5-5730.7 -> 18.98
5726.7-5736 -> 19.03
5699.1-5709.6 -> 17.71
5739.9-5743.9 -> 18.69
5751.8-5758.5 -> 20.26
